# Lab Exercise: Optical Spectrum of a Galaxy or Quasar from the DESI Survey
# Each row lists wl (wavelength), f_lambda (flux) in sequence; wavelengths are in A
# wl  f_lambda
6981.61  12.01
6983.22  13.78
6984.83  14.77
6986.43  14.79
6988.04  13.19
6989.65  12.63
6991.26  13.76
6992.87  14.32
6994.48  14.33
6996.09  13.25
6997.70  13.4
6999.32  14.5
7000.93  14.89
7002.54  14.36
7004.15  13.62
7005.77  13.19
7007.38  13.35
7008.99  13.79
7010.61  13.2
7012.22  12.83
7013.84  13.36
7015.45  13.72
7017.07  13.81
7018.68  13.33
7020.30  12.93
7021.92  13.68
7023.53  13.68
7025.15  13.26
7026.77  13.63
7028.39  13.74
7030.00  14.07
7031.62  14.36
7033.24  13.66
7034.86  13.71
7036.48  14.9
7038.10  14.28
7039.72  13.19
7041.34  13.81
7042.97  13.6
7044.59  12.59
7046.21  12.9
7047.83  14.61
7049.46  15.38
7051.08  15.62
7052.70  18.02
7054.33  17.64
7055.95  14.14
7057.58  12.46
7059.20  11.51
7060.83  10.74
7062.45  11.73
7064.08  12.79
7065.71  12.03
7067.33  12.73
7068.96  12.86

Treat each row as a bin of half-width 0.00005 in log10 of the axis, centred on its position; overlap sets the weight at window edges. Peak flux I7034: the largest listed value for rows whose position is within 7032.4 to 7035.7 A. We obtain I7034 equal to 13.71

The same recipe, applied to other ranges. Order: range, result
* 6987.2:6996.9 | 14.33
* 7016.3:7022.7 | 13.81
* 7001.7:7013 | 14.36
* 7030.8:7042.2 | 14.9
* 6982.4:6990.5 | 14.79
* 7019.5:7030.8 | 14.07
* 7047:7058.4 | 18.02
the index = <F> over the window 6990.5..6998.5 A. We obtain 13.8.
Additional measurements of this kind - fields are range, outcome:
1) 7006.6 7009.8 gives 13.6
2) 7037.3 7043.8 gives 13.7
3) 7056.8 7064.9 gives 11.8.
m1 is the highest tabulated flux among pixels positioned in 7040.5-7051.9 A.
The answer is 15.62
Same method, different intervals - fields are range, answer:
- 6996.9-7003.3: 14.89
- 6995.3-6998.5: 13.4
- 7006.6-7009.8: 13.79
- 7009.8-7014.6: 13.36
